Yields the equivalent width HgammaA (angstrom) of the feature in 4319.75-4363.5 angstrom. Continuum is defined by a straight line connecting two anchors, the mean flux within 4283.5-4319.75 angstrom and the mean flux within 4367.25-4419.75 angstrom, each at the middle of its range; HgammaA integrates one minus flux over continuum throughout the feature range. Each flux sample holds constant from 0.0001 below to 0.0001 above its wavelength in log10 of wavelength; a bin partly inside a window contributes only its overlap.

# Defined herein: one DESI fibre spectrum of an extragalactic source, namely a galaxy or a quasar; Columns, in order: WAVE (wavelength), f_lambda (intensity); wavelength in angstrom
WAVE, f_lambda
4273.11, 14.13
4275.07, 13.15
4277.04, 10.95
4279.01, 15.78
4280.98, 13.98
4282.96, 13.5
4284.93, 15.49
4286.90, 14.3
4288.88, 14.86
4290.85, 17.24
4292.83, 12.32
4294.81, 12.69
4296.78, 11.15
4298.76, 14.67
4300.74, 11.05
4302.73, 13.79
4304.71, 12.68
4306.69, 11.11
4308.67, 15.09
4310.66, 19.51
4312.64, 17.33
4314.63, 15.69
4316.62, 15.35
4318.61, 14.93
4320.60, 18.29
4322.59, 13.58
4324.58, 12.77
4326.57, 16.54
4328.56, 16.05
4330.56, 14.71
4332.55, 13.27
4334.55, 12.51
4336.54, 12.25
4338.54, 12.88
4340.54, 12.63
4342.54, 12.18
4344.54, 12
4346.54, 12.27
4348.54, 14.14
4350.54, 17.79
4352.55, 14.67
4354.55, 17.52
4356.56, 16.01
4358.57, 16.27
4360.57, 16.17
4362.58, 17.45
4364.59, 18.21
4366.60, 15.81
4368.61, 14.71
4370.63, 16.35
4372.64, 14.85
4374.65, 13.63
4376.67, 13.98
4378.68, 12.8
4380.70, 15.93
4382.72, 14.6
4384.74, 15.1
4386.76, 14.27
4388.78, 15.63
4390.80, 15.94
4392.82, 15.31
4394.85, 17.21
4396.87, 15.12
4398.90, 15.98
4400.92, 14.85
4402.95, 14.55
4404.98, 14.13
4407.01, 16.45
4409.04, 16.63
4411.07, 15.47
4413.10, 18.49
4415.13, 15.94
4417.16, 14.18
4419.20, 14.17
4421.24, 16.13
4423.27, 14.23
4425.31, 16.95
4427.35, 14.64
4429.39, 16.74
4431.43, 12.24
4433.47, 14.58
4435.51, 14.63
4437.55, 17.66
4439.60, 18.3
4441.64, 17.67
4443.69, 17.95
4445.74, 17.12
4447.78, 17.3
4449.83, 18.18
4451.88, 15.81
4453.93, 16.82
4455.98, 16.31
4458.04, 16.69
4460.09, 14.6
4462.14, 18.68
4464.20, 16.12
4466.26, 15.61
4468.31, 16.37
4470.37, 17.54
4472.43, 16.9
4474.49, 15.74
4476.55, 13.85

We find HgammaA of 0.5 angstrom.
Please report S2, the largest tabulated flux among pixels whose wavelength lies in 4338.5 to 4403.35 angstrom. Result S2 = 18.21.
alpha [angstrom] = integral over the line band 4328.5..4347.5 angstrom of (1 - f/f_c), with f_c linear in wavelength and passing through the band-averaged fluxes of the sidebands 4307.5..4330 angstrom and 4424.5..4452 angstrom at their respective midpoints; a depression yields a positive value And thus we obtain 3.6 angstrom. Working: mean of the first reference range 15.9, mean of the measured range 12.9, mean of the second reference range 16.4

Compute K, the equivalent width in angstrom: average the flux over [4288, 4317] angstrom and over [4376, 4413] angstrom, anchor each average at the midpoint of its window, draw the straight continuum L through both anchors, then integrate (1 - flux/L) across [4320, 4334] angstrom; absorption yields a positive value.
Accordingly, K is -0.3 angstrom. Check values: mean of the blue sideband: 14.3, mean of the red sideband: 15.3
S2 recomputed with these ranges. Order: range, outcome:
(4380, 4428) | 18.49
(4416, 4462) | 18.3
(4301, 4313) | 19.51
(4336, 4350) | 14.14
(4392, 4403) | 17.21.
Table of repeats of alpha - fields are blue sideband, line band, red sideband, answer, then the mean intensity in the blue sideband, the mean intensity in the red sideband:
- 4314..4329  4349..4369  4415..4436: -1.6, 15.4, 14.9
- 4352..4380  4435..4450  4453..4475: -1.0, 15.6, 16.5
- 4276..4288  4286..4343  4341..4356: -0.1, 14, 14.4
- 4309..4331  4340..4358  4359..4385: 1.3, 15.9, 15.4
